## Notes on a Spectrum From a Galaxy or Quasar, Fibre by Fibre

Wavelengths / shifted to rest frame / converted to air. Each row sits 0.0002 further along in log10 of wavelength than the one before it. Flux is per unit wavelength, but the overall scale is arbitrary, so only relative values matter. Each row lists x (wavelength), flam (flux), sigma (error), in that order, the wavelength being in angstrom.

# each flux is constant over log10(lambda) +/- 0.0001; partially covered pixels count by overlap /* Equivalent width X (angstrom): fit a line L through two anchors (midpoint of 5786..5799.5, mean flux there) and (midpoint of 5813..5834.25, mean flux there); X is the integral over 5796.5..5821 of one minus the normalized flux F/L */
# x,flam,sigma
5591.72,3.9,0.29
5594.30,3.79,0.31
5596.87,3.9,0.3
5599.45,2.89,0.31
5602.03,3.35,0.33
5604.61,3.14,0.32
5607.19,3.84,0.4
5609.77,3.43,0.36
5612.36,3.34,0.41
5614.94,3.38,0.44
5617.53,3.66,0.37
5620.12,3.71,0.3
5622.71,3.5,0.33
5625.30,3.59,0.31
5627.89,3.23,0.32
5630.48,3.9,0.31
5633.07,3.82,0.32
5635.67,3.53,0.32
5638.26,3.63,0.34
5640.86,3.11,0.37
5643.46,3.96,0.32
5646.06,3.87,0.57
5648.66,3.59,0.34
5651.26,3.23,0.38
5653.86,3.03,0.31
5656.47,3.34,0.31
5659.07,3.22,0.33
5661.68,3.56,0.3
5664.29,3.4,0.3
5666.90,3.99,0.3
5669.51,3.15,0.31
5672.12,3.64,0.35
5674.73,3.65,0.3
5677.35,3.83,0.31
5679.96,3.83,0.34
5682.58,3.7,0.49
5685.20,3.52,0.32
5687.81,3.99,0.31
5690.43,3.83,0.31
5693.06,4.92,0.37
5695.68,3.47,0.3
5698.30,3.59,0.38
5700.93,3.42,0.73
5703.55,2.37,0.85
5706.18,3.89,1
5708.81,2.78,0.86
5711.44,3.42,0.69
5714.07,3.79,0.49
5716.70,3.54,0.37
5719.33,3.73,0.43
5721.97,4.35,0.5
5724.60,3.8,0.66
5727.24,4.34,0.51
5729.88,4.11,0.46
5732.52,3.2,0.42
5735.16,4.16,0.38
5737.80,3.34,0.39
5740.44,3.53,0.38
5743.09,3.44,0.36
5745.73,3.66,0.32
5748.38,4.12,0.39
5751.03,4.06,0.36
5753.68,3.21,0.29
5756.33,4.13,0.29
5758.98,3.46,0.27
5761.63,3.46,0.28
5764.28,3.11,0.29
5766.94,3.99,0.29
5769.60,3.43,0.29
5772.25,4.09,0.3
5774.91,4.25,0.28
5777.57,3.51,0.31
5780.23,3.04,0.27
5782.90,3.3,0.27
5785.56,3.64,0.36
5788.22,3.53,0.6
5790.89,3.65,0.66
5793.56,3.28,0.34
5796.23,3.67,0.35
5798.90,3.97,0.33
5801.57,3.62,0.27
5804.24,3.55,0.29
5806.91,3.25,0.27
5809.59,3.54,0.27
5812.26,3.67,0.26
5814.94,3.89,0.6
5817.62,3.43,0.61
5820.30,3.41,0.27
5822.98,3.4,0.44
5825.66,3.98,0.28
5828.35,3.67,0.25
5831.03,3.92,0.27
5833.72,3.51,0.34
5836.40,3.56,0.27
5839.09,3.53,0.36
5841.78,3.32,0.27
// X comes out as 0.2 angstrom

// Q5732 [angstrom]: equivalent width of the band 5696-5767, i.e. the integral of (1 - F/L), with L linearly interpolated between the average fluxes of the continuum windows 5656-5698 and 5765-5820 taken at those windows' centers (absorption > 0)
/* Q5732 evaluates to 0.60 angstrom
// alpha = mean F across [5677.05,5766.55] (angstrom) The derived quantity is 3.68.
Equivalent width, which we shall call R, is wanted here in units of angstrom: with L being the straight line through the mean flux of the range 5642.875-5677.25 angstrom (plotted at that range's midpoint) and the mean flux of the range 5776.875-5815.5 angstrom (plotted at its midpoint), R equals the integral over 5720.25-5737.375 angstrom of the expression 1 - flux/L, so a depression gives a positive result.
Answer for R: -2.1 angstrom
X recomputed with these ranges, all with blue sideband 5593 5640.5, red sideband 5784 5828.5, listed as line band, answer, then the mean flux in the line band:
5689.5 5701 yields -1.09 angstrom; 3.89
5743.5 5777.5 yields -1.45 angstrom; 3.73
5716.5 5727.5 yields -1.21 angstrom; 3.96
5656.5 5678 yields 0.07 angstrom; 3.53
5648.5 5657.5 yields 0.71 angstrom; 3.26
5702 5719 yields 1.12 angstrom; 3.33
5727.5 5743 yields -0.55 angstrom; 3.69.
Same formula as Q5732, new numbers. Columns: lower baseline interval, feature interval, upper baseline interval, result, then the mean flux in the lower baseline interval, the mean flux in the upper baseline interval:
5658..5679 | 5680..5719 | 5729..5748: 0.0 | 3.56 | 3.65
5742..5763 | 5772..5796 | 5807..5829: 0.5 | 3.7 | 3.6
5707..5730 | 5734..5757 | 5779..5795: -0.7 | 3.75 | 3.41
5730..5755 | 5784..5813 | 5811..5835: 0.6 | 3.66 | 3.65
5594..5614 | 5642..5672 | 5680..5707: 0.7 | 3.44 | 3.67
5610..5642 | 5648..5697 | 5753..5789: -1.0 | 3.53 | 3.59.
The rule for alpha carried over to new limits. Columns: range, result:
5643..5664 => 3.45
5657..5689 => 3.62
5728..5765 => 3.66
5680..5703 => 3.76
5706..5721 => 3.52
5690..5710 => 3.52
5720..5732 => 4.06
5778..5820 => 3.53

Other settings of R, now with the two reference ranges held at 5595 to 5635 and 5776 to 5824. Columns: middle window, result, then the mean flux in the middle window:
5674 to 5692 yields -1.35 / 3.78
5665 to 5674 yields -0.17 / 3.59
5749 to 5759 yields -0.72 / 3.78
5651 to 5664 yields 0.85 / 3.29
